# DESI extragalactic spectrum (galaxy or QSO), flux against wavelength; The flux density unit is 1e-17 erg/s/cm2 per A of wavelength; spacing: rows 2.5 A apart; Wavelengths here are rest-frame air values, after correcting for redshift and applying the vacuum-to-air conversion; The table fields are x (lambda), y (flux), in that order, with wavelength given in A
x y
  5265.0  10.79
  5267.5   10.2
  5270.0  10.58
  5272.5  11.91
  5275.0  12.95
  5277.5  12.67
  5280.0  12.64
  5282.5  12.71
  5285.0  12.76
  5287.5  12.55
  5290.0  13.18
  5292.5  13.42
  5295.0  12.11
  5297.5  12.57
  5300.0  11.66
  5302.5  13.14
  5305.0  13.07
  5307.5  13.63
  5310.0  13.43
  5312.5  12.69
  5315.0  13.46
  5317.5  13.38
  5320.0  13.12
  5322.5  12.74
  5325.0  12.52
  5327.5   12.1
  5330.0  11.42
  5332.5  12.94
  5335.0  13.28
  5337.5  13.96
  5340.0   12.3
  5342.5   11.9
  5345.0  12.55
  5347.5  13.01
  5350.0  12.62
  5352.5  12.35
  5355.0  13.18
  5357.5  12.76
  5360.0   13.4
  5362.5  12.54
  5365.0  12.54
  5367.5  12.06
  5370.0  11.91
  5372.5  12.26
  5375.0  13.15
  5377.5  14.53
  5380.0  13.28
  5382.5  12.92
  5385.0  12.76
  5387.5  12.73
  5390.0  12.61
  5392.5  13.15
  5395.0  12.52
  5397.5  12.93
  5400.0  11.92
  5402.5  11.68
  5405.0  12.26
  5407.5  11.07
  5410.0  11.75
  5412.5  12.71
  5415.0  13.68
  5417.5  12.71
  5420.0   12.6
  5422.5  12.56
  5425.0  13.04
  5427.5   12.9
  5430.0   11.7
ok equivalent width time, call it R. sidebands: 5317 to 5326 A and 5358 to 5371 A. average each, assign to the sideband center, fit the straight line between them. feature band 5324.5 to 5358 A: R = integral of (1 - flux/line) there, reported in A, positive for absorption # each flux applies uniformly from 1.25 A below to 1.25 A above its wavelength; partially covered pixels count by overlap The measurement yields 0.3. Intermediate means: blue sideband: 12.9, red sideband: 12.5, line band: 12.6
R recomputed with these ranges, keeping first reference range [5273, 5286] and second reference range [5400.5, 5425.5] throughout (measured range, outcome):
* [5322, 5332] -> 0.3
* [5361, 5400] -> -1.0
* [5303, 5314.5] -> -0.5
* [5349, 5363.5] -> -0.4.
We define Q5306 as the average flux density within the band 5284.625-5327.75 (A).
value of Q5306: 12.9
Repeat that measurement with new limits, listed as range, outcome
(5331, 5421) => 12.7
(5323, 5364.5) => 12.7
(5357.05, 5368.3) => 12.7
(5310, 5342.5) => 12.8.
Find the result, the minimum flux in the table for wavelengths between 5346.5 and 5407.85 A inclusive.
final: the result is 11.07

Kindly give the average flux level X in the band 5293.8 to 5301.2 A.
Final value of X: 12.1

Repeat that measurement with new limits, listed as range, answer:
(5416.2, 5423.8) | 12.6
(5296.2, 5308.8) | 12.8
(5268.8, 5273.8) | 11.3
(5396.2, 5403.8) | 12.2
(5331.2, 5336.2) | 13.1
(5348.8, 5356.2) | 12.7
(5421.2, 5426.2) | 12.8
